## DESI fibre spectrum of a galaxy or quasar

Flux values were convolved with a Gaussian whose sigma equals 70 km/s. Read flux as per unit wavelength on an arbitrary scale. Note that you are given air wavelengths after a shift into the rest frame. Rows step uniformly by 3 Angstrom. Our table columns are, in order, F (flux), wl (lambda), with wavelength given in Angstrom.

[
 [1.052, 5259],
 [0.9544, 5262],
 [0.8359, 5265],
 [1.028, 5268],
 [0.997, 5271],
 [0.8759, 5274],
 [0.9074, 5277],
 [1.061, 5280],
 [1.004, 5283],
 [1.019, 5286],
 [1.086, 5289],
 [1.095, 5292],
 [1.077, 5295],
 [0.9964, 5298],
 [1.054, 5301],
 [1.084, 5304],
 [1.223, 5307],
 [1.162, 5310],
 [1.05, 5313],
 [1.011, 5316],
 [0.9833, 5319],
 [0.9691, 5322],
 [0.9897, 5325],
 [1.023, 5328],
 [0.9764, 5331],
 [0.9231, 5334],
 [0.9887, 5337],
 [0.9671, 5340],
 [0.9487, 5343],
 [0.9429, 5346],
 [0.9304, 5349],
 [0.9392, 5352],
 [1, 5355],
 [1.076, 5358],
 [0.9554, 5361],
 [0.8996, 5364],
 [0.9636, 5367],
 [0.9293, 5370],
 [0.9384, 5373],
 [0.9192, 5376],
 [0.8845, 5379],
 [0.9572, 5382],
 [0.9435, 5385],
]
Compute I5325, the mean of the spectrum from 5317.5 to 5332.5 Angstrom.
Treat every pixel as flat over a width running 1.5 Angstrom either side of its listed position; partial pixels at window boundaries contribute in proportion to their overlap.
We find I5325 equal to 0.988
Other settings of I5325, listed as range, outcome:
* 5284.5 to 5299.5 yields 1.05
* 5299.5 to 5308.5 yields 1.12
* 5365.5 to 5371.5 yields 0.946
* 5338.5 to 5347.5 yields 0.953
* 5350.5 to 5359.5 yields 1.01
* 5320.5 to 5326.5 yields 0.979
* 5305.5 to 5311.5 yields 1.19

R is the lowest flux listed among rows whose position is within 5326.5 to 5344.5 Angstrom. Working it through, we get 0.9231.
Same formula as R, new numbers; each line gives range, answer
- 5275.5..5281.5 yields 0.9074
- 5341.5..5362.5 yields 0.9304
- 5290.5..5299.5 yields 0.9964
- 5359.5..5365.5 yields 0.8996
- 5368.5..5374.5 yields 0.9293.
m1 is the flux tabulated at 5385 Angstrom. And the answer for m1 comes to 0.9435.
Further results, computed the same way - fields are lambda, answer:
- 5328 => 1.023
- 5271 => 0.997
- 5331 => 0.9764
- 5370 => 0.9293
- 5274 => 0.8759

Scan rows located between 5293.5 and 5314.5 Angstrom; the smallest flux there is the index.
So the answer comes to 0.9964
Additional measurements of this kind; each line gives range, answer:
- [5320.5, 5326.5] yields 0.9691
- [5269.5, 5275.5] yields 0.8759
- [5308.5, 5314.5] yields 1.05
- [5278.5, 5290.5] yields 1.004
